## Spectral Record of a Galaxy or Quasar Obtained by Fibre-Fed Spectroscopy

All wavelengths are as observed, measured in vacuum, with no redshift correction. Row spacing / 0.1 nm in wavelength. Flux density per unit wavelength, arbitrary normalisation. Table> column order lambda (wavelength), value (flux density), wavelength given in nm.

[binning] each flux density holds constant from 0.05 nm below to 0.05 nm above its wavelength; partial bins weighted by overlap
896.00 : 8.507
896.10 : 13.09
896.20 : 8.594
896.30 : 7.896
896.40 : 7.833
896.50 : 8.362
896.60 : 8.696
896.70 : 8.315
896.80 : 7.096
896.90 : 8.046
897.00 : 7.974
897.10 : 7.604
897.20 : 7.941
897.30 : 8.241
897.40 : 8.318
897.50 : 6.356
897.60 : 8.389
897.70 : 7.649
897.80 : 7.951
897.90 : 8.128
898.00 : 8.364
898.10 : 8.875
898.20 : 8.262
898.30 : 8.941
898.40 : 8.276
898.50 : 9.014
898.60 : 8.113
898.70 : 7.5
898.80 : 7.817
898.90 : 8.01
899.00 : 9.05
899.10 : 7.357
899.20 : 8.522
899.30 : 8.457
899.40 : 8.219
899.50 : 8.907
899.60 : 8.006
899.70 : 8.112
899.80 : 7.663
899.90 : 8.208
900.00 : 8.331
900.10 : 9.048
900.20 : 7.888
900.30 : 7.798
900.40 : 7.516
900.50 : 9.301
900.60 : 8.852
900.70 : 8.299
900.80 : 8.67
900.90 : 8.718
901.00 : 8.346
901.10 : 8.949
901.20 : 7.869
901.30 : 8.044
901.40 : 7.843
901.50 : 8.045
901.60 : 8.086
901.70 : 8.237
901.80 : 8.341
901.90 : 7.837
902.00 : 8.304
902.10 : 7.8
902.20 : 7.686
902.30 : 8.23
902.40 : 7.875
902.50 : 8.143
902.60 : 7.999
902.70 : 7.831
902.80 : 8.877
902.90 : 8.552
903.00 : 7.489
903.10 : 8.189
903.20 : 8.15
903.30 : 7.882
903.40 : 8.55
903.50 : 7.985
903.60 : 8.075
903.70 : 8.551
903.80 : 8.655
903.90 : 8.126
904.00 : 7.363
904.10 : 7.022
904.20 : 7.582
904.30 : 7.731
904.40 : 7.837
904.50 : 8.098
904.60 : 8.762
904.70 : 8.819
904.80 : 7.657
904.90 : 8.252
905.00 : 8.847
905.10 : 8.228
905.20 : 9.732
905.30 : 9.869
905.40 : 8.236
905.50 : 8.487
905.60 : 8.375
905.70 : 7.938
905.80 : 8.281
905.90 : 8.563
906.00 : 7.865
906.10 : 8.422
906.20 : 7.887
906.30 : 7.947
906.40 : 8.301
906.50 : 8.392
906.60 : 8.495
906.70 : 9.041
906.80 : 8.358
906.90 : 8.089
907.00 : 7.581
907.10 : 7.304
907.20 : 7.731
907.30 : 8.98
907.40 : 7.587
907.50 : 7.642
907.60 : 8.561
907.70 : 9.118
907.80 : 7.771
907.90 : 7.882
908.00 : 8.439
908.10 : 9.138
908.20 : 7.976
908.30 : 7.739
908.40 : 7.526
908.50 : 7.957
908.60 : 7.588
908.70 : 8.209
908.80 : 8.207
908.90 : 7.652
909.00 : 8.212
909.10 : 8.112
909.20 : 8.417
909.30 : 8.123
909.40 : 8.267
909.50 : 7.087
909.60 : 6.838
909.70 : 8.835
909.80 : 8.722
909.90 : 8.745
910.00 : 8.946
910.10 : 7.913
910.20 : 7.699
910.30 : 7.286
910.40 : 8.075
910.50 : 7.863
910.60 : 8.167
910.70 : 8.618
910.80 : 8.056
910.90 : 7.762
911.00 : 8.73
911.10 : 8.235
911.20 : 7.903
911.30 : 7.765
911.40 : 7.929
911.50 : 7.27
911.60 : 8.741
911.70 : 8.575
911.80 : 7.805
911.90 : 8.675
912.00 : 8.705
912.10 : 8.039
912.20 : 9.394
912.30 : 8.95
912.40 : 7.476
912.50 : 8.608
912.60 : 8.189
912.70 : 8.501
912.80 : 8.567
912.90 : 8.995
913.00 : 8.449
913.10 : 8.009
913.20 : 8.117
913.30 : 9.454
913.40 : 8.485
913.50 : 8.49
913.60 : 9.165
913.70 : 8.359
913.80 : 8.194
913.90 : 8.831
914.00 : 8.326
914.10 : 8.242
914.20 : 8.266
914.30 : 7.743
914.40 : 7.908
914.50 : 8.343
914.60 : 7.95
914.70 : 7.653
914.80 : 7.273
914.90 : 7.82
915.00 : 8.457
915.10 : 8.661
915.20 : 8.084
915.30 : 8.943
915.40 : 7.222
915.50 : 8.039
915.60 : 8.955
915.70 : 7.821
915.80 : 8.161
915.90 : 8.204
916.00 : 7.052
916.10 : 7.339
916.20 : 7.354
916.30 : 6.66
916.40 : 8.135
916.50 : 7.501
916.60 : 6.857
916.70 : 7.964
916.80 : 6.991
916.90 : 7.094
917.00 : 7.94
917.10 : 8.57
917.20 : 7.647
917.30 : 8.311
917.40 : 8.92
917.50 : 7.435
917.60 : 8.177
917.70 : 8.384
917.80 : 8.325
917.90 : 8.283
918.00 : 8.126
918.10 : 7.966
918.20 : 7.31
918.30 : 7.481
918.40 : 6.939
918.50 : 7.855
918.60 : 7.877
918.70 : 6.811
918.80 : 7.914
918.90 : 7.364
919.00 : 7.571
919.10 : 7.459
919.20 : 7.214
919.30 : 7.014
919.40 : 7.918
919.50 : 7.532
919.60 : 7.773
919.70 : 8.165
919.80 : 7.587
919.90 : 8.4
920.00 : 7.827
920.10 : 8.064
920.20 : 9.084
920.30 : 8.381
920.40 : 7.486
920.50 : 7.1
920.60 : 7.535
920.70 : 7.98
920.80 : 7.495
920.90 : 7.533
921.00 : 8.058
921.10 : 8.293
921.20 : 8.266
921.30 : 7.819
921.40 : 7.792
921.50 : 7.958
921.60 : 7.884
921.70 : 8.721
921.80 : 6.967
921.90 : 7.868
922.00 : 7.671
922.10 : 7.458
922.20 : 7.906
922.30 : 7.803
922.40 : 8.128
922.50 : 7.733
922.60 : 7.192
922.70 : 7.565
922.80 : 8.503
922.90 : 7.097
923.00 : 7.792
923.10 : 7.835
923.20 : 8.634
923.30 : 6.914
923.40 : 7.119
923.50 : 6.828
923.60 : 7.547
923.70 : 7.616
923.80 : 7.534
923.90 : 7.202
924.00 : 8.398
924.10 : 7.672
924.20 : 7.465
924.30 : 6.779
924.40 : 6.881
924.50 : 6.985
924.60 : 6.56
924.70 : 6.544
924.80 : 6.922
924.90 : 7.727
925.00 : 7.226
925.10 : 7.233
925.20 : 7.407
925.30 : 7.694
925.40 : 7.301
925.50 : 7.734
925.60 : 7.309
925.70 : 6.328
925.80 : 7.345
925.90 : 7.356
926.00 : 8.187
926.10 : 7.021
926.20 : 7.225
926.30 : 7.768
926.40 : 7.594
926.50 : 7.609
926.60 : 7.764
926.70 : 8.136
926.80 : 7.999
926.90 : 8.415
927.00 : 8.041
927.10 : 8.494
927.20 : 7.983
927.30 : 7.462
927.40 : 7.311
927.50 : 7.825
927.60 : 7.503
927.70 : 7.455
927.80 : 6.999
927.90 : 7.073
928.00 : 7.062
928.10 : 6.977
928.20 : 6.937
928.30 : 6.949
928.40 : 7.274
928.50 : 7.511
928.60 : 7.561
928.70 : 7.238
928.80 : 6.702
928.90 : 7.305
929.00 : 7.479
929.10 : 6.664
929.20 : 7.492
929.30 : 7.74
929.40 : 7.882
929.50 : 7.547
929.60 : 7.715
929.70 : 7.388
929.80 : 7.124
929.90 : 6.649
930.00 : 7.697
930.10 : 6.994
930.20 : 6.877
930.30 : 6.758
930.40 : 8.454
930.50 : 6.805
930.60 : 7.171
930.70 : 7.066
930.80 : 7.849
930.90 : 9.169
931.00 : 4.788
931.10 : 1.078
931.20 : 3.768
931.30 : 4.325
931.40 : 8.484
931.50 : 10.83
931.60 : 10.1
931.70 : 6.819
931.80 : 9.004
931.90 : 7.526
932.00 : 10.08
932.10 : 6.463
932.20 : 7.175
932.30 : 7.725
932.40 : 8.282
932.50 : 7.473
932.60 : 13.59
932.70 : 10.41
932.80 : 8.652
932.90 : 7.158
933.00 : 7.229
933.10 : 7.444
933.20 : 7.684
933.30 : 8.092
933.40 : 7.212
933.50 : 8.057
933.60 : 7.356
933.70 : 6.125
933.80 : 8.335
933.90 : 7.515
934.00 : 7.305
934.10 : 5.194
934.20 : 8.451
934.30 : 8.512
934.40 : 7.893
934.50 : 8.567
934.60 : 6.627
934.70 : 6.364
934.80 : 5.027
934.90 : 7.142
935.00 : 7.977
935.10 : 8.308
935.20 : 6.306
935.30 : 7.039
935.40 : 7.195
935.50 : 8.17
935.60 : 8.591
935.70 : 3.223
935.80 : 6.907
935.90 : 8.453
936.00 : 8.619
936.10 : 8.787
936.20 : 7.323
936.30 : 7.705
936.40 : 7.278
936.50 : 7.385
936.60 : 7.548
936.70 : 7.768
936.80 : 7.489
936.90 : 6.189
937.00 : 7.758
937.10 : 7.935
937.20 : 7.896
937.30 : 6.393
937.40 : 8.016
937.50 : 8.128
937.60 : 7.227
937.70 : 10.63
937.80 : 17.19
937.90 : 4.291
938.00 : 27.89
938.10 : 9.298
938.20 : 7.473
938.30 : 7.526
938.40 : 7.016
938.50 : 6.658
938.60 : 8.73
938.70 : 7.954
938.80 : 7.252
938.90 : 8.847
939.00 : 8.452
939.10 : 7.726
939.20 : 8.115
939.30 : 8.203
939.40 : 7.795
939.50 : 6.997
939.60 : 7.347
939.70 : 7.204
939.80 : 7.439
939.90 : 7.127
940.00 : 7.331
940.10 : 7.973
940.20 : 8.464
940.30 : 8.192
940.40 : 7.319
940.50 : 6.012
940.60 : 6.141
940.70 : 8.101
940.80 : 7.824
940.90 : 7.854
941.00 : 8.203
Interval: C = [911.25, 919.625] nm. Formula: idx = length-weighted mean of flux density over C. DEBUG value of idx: 8.01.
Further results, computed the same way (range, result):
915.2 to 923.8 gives 7.77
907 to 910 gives 8.09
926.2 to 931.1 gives 7.36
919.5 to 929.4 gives 7.57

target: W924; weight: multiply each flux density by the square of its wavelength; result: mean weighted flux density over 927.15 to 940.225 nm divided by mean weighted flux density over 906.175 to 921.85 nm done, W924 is 1.0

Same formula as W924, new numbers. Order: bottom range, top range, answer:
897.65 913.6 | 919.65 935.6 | 0.96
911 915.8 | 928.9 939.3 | 0.99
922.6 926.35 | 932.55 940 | 1.12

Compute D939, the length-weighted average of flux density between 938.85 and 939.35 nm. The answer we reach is 8.27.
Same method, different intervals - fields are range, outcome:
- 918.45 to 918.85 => 7.61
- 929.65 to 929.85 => 7.26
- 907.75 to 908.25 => 8.24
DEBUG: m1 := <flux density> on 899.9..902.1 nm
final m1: 8.29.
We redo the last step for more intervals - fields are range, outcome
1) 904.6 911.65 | 8.19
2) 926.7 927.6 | 7.93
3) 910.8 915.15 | 8.3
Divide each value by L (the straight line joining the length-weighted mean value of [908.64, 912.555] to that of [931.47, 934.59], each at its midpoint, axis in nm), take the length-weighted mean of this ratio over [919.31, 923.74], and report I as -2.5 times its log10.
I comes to 0.048 mag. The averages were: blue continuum 8.17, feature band 7.78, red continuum 8.1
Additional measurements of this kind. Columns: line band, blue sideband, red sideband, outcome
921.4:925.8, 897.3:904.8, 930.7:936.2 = 0.03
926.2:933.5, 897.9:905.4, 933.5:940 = 0.07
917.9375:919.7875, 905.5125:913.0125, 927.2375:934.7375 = 0.04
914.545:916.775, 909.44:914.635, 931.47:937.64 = 0.05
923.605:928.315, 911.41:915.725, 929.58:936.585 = 0.05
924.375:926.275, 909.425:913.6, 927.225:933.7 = 0.07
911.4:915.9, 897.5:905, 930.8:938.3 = -0.03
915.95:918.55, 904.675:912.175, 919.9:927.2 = 0.02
